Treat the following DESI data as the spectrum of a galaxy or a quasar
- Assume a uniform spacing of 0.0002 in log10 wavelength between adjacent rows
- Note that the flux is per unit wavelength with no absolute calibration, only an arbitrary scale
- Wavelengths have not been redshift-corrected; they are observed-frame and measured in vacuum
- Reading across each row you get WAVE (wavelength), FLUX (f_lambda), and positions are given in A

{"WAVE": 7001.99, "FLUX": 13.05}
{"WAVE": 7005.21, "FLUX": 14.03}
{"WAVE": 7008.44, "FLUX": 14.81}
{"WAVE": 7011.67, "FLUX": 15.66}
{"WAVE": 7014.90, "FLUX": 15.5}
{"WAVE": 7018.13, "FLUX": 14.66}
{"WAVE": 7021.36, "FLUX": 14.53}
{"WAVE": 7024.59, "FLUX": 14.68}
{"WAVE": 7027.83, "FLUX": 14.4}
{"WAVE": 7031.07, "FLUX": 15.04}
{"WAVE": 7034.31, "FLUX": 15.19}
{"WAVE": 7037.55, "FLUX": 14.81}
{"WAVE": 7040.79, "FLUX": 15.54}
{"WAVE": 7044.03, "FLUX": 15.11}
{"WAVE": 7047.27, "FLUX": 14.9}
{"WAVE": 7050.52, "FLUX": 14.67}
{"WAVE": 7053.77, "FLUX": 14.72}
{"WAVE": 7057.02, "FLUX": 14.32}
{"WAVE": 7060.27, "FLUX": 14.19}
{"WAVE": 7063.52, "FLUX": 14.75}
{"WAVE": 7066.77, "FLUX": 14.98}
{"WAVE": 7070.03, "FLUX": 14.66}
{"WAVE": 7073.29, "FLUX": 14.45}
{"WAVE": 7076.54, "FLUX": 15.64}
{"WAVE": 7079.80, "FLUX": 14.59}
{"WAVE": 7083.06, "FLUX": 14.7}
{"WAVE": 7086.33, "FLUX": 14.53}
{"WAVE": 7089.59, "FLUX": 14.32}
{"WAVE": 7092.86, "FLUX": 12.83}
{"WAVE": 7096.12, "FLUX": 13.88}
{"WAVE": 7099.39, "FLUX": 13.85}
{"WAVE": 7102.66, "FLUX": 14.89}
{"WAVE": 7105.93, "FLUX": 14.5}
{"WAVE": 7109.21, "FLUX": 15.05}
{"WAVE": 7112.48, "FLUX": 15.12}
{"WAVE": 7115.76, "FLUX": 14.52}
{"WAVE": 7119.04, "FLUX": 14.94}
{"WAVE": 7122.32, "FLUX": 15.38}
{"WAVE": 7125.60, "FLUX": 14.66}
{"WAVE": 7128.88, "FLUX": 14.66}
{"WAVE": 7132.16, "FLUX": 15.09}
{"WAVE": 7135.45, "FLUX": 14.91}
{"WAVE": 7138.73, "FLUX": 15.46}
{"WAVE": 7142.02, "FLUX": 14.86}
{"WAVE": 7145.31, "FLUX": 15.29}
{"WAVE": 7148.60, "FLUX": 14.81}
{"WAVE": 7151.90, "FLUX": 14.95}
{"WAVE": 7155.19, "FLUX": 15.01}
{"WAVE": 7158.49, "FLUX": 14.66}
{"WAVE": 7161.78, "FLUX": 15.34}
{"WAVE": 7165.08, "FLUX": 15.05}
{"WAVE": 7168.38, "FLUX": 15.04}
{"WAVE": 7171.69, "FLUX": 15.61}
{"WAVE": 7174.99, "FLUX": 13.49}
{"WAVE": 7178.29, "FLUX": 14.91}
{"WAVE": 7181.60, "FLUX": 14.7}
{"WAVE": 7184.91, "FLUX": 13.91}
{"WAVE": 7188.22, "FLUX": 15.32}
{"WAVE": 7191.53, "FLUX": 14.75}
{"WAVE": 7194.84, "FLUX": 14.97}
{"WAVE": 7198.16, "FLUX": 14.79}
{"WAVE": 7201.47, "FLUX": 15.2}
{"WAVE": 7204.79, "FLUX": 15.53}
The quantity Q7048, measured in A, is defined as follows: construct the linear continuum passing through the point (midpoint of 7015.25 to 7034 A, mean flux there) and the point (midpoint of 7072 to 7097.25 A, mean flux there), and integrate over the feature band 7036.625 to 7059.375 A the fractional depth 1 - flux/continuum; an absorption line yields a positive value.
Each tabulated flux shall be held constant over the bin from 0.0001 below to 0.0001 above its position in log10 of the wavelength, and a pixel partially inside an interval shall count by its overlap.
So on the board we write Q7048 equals -0.4 A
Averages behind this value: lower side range 14.8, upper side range 14.4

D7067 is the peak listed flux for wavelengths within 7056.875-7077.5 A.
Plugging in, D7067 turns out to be 15.64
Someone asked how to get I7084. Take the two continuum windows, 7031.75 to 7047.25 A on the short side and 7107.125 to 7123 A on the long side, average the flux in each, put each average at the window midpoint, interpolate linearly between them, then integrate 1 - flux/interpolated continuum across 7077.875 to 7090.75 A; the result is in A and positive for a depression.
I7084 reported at 0.4 A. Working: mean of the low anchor 15.1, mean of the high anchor 15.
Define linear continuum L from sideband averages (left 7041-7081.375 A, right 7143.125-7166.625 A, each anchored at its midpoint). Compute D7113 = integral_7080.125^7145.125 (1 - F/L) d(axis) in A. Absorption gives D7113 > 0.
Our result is 1.1 A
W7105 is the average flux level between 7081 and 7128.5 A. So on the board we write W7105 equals 14.5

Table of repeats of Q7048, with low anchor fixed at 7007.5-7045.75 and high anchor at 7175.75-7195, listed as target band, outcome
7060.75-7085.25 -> 0.2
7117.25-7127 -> -0.1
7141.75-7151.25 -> -0.2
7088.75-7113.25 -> 1.0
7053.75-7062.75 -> 0.3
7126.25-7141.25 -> -0.2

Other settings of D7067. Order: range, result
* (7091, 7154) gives 15.46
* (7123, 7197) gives 15.61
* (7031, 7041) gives 15.54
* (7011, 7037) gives 15.66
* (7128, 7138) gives 15.09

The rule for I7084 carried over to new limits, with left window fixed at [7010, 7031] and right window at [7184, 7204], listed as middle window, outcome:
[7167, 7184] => 0.2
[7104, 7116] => 0.1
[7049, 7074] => 0.5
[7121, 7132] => 0.0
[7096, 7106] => 0.4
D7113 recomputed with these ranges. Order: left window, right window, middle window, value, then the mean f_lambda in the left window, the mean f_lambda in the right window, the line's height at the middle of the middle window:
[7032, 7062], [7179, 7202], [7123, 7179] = -0.51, 14.8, 14.8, 14.8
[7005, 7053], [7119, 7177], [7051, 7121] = 1.83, 14.9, 15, 14.9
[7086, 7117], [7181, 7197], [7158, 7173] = -0.56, 14.3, 14.7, 14.6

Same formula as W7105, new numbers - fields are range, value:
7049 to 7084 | 14.7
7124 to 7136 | 14.8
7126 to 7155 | 15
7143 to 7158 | 15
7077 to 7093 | 14.4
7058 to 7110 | 14.5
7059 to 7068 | 14.7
